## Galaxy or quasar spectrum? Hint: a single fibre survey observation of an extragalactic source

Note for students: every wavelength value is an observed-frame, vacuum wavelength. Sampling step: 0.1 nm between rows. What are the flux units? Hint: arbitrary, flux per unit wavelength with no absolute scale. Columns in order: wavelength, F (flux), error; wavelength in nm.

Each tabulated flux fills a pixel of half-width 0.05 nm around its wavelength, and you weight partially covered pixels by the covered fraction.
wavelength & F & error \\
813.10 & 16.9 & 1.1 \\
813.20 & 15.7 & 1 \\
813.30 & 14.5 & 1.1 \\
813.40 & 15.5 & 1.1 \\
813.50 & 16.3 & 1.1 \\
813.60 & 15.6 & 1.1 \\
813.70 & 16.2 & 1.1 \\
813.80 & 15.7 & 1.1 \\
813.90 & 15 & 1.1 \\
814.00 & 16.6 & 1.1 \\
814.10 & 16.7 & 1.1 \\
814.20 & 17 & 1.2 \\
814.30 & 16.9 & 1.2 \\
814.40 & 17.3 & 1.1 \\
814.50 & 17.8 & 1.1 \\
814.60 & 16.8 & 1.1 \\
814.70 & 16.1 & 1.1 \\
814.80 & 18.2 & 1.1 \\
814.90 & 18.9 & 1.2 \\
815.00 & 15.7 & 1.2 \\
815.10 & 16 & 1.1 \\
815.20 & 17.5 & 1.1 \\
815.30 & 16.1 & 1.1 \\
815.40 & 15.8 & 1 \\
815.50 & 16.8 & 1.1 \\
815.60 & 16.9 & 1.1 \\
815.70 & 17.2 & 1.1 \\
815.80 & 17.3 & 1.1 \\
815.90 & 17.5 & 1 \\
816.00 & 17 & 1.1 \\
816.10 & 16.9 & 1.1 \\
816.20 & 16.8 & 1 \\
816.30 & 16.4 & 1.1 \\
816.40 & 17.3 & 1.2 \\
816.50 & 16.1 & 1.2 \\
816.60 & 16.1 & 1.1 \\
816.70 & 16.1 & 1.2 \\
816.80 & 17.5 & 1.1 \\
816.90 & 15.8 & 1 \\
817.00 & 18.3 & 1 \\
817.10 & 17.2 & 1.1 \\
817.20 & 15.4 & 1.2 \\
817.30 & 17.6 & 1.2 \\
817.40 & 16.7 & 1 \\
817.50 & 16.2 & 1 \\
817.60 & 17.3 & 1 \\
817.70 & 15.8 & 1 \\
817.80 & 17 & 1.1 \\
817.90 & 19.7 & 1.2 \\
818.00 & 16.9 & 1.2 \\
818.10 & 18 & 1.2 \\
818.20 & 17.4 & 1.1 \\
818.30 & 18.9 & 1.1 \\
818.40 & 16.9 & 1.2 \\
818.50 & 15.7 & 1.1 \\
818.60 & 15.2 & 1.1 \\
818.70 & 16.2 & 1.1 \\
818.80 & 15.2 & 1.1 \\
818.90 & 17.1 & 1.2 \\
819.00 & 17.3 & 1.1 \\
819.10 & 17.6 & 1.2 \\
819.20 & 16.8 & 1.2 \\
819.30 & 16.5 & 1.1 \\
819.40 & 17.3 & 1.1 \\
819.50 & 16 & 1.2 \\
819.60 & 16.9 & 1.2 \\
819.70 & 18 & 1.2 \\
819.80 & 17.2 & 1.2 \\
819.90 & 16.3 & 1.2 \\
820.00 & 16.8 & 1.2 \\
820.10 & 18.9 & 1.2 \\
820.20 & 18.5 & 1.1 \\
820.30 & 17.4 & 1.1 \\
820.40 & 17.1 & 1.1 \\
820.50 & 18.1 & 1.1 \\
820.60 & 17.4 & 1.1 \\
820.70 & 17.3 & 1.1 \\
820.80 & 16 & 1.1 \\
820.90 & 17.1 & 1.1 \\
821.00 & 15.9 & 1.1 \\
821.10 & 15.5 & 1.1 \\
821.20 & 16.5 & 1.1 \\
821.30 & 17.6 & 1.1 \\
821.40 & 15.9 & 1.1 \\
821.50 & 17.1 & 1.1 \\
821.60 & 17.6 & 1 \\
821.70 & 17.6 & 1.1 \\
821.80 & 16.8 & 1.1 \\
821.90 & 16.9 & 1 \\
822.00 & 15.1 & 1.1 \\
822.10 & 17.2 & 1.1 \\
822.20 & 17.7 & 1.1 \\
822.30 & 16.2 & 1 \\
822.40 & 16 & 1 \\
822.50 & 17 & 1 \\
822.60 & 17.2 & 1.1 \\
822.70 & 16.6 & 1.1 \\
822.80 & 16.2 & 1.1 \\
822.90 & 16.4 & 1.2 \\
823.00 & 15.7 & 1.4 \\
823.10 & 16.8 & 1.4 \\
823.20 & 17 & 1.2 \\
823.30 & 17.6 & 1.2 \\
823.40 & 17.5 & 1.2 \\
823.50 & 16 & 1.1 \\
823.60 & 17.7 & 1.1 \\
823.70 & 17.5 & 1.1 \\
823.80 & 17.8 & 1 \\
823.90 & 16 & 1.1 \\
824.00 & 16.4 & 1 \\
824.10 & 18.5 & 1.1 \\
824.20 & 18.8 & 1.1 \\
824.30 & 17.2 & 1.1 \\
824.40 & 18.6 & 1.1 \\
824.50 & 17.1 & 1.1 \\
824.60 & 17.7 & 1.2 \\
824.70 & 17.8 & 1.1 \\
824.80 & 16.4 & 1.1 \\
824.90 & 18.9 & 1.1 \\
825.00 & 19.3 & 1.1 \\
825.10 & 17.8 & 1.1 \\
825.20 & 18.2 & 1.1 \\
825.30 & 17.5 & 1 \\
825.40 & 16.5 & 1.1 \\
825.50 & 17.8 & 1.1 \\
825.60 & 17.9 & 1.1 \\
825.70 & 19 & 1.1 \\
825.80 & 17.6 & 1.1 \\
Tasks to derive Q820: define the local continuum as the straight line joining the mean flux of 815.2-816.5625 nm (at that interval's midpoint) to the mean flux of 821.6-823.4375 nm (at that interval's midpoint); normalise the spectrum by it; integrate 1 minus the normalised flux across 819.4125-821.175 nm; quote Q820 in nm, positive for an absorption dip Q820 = -0.03 nm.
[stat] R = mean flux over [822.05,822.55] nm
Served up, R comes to 16.8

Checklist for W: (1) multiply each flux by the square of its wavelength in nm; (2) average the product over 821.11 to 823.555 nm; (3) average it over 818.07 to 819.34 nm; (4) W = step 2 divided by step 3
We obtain 1.0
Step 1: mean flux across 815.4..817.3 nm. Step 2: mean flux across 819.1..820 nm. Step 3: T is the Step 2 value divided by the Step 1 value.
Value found 1.01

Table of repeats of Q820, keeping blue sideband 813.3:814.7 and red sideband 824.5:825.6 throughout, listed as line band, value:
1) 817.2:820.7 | -0.02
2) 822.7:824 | 0.05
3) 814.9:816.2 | -0.02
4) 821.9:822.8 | 0.04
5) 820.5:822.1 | 0.05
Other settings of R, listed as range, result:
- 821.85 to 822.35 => 16.6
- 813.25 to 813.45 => 15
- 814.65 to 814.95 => 17.7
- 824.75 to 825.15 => 18.1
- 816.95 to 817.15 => 17.8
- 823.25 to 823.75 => 17.3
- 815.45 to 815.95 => 17.1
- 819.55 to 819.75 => 17.5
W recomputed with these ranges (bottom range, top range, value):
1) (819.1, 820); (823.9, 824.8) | 1.05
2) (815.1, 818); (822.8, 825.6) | 1.05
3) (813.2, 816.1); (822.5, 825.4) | 1.07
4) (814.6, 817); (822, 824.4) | 1.03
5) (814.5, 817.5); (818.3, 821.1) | 1.01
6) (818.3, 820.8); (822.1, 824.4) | 1.01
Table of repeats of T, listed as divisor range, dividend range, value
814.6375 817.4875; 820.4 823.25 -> 0.99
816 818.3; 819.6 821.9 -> 1.01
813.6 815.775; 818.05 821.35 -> 1.02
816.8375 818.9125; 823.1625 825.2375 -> 1.04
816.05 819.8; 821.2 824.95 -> 1.01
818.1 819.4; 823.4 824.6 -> 1.04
